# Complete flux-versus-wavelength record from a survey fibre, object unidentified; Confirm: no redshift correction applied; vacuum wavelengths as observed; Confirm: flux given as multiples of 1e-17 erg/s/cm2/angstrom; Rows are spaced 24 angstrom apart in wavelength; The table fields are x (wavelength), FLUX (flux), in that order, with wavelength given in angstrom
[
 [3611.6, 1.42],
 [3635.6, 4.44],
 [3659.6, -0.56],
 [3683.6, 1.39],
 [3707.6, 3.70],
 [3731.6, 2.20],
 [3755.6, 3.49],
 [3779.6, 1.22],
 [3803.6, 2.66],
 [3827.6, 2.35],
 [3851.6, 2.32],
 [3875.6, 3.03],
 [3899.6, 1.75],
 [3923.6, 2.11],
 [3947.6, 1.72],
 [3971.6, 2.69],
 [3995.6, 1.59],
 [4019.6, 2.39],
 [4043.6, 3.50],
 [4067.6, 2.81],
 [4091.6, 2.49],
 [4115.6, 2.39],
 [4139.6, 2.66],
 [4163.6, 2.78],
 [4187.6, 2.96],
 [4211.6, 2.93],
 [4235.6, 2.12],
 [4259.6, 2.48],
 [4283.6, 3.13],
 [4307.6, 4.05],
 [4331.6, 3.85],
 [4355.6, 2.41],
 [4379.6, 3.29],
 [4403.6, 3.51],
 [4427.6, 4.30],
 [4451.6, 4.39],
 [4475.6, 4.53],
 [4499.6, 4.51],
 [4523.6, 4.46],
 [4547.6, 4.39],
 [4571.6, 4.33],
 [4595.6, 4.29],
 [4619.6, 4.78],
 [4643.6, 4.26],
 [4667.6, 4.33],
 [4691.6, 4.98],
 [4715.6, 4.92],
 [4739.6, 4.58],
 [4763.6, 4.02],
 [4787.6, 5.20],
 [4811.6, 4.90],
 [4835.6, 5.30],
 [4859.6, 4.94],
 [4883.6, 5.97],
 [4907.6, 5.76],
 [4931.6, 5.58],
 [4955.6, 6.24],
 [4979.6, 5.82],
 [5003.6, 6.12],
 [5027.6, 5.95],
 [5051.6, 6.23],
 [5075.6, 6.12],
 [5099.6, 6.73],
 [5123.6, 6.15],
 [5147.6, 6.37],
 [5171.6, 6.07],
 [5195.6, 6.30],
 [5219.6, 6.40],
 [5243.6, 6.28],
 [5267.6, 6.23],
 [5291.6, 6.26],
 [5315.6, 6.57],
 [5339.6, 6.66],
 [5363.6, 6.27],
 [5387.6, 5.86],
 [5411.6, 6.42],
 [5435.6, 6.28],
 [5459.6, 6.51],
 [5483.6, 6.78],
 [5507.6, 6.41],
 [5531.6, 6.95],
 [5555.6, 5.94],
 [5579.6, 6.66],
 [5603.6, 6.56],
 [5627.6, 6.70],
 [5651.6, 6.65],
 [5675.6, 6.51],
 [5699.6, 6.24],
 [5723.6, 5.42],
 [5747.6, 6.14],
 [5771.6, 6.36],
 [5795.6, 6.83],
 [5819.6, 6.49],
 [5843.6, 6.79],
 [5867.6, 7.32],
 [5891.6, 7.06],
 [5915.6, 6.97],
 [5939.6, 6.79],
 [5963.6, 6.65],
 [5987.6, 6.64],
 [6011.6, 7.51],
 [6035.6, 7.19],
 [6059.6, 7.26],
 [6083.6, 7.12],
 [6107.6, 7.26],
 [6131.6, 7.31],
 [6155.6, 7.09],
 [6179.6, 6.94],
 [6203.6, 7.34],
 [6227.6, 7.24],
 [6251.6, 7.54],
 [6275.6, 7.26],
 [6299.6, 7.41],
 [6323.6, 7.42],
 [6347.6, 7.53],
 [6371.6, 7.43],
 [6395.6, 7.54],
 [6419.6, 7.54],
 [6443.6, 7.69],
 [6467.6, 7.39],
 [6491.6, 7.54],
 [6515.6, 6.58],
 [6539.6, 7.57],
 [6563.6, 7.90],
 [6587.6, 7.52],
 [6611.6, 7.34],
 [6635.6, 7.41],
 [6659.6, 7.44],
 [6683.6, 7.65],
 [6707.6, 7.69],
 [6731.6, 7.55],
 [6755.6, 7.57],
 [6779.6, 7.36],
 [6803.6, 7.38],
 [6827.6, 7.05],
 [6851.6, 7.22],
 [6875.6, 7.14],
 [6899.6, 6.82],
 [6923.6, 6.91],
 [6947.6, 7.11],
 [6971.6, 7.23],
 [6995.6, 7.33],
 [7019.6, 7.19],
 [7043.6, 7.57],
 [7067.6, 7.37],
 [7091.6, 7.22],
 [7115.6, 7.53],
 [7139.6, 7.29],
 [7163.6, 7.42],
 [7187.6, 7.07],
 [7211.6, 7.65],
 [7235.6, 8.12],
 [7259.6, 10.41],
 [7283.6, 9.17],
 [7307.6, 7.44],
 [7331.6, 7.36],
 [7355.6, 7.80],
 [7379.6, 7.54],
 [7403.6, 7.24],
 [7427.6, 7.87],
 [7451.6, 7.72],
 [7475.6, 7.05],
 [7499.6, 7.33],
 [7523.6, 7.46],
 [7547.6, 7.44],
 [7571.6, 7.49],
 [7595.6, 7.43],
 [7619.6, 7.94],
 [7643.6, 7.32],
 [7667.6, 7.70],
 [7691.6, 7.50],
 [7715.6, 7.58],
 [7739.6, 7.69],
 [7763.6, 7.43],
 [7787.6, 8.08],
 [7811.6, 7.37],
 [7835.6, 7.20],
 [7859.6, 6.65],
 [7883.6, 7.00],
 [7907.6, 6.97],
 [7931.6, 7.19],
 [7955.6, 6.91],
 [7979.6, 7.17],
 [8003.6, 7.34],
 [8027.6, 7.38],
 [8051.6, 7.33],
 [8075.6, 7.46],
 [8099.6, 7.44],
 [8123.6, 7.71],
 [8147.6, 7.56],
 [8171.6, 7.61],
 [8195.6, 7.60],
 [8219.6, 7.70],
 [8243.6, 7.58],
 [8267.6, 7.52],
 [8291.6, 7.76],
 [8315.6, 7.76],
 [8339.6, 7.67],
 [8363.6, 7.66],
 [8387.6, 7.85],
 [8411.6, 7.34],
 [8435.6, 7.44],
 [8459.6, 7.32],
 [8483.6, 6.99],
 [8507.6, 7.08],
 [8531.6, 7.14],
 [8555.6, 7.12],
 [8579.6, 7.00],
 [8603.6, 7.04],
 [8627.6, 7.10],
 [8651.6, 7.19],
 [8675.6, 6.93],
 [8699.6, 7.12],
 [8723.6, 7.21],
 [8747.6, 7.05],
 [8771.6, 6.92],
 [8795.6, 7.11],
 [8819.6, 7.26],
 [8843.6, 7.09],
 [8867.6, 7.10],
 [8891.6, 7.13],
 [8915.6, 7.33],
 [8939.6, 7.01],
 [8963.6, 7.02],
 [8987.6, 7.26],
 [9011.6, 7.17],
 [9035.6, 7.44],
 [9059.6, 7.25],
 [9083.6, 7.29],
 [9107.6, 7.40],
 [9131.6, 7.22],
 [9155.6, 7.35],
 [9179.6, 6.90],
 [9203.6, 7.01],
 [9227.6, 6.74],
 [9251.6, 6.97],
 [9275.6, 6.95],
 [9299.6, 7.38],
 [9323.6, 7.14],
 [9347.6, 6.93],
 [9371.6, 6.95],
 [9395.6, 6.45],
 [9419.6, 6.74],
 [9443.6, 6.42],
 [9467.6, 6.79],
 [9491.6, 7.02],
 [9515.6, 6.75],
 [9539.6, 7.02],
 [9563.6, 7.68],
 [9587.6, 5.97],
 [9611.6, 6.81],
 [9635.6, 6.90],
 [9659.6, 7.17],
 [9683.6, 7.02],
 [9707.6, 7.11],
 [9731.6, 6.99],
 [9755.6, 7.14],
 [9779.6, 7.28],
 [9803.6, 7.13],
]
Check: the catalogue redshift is 0.106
